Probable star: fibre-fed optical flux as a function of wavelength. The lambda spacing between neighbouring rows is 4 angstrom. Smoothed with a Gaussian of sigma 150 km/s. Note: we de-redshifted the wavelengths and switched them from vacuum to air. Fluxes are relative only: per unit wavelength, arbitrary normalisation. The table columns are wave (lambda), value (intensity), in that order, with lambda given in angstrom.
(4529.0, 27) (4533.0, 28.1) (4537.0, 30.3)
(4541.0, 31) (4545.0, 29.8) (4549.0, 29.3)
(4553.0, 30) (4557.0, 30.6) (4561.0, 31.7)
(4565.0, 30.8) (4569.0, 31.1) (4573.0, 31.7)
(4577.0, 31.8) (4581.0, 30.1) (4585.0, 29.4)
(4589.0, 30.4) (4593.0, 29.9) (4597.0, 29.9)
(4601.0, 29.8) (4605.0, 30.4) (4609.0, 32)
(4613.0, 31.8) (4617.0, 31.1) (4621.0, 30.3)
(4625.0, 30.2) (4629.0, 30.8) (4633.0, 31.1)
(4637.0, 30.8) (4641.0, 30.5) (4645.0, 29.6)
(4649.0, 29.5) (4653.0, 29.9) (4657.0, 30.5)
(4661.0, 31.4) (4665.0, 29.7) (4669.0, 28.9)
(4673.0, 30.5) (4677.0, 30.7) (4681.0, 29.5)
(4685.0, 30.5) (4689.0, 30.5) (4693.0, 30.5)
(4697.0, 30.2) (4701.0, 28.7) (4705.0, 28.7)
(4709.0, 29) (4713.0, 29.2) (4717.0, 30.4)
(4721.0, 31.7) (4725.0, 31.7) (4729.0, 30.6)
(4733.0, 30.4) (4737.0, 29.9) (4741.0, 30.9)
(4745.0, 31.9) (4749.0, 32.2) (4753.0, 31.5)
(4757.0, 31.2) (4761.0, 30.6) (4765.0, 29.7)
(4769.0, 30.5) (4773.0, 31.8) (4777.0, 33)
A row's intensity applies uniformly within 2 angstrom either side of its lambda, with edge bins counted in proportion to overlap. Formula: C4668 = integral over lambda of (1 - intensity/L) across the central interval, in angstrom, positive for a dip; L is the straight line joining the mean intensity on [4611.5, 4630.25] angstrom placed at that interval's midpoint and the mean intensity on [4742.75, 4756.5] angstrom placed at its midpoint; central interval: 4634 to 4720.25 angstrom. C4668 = 3.4 angstrom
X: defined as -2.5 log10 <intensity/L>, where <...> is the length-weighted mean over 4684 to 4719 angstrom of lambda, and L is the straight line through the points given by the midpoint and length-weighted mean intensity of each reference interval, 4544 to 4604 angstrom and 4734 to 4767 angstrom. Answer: 0.039 mag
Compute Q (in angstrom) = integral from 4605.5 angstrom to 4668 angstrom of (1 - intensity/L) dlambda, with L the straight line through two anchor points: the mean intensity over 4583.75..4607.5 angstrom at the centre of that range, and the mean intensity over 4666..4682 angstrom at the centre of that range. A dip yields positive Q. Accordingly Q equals -1.28 angstrom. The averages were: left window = 30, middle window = 30.6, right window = 29.9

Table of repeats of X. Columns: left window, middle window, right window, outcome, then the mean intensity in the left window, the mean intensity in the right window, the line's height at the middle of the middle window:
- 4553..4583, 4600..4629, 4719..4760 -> 0.009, 31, 31.2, 31.1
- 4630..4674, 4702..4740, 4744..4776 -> 0.025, 30.2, 31.2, 30.9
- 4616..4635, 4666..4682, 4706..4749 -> 0.026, 30.7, 30.6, 30.6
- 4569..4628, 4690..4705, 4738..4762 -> 0.050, 30.6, 31.4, 31.1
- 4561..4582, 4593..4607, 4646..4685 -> 0.030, 31.2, 30.1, 30.9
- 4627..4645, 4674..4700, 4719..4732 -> 0.026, 30.7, 31.3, 31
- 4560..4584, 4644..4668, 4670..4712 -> 0.005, 31.1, 29.8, 30.2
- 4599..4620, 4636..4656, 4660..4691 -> 0.018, 31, 30.2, 30.5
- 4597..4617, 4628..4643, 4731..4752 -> 0.005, 30.9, 31.1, 30.9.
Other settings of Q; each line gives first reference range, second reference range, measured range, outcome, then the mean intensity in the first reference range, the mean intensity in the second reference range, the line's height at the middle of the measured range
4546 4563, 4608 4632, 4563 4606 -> 0.2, 30.4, 31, 30.7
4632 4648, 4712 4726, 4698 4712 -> 0.8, 30.4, 30.8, 30.7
